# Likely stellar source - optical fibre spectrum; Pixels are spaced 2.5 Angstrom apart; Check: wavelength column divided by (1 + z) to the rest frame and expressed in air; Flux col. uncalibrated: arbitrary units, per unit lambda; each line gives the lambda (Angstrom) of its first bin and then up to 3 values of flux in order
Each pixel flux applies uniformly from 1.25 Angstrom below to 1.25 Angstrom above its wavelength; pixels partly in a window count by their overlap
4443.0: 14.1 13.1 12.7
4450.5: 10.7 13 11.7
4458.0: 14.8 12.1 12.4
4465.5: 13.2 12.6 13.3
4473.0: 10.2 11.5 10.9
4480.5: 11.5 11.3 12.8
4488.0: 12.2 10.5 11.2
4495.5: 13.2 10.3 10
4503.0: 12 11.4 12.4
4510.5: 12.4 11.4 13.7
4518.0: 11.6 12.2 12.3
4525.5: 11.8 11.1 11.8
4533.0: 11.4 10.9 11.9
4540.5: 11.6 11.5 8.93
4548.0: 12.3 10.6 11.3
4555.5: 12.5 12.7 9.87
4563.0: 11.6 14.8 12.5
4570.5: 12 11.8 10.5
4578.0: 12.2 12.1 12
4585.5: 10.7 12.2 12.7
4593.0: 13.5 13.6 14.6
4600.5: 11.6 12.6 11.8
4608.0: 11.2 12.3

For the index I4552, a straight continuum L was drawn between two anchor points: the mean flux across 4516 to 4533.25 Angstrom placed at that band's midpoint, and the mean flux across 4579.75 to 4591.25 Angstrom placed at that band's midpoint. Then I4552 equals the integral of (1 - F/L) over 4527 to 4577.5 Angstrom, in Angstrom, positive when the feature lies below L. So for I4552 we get 1.2 Angstrom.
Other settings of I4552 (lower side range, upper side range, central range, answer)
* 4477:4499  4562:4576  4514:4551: 1.15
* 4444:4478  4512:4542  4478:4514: 1.43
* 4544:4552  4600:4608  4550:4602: -4.14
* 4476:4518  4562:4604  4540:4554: 1.28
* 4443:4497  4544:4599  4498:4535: 1.09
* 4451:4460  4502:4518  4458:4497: 1.81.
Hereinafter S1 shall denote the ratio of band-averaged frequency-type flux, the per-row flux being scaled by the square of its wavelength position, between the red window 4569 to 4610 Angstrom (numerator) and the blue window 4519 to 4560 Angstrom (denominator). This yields 1.08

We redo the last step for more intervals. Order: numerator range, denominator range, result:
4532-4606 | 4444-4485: 1.03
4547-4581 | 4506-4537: 1.02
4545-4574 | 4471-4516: 1.05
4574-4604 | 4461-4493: 1.10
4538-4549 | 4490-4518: 0.97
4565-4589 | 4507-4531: 1.02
